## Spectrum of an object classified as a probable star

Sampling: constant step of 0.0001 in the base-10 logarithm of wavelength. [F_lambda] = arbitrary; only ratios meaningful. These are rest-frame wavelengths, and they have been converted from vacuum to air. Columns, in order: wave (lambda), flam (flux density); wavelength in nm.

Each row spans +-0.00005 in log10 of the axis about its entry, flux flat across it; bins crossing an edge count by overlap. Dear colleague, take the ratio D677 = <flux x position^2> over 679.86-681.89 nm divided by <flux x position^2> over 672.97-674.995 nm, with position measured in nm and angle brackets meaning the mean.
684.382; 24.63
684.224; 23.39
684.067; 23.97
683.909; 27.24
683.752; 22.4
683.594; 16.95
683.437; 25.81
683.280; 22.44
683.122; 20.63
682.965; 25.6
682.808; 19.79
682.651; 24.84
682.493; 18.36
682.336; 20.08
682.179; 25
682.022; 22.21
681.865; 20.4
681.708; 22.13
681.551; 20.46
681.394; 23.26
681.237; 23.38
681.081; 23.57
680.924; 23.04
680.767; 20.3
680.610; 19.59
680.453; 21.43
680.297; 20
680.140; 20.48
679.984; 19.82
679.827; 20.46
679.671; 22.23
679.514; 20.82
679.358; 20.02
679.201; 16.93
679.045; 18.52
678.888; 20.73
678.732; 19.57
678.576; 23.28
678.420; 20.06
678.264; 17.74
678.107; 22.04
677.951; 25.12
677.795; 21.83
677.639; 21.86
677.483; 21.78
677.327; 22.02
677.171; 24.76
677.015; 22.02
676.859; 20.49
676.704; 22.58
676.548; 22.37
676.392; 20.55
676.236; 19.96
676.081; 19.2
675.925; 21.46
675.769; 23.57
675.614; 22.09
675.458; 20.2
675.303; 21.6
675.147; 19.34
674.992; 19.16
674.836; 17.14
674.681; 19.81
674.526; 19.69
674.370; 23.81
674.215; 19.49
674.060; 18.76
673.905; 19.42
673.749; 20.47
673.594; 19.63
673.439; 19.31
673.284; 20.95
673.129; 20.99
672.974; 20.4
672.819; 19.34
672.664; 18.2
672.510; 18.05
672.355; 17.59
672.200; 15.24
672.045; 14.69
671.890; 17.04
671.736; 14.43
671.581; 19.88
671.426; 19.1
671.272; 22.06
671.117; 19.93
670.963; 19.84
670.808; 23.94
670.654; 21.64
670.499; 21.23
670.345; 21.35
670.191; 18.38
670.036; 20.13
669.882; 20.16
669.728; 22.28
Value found 1.09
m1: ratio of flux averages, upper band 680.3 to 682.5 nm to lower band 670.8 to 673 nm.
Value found 1.2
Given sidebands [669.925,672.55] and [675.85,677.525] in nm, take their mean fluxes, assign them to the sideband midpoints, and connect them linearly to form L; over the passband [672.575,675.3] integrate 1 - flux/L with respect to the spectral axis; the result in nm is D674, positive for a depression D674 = 0.069 nm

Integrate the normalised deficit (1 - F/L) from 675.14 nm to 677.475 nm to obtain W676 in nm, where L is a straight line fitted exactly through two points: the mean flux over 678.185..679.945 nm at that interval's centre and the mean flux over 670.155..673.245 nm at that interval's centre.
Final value -0.22 nm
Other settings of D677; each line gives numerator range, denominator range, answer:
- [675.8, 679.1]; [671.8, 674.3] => 1.16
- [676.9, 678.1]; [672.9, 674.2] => 1.15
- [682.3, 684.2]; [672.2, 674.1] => 1.20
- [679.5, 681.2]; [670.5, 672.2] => 1.13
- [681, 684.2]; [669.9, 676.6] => 1.17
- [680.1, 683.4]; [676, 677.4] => 1.03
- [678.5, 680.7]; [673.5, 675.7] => 1.03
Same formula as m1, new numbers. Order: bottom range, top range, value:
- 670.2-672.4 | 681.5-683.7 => 1.14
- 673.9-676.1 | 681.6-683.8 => 1.07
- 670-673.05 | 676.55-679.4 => 1.11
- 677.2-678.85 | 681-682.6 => 1.02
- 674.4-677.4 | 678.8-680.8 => 0.96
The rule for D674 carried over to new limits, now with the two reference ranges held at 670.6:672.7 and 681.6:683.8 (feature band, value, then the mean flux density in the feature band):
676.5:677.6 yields -0.111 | 22.3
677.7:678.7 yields -0.050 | 21.6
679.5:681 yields 0.025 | 20.8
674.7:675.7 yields -0.012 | 20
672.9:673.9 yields -0.055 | 20.2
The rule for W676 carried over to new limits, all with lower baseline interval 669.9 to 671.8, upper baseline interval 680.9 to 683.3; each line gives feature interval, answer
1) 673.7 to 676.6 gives 0.08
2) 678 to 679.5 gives 0.11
